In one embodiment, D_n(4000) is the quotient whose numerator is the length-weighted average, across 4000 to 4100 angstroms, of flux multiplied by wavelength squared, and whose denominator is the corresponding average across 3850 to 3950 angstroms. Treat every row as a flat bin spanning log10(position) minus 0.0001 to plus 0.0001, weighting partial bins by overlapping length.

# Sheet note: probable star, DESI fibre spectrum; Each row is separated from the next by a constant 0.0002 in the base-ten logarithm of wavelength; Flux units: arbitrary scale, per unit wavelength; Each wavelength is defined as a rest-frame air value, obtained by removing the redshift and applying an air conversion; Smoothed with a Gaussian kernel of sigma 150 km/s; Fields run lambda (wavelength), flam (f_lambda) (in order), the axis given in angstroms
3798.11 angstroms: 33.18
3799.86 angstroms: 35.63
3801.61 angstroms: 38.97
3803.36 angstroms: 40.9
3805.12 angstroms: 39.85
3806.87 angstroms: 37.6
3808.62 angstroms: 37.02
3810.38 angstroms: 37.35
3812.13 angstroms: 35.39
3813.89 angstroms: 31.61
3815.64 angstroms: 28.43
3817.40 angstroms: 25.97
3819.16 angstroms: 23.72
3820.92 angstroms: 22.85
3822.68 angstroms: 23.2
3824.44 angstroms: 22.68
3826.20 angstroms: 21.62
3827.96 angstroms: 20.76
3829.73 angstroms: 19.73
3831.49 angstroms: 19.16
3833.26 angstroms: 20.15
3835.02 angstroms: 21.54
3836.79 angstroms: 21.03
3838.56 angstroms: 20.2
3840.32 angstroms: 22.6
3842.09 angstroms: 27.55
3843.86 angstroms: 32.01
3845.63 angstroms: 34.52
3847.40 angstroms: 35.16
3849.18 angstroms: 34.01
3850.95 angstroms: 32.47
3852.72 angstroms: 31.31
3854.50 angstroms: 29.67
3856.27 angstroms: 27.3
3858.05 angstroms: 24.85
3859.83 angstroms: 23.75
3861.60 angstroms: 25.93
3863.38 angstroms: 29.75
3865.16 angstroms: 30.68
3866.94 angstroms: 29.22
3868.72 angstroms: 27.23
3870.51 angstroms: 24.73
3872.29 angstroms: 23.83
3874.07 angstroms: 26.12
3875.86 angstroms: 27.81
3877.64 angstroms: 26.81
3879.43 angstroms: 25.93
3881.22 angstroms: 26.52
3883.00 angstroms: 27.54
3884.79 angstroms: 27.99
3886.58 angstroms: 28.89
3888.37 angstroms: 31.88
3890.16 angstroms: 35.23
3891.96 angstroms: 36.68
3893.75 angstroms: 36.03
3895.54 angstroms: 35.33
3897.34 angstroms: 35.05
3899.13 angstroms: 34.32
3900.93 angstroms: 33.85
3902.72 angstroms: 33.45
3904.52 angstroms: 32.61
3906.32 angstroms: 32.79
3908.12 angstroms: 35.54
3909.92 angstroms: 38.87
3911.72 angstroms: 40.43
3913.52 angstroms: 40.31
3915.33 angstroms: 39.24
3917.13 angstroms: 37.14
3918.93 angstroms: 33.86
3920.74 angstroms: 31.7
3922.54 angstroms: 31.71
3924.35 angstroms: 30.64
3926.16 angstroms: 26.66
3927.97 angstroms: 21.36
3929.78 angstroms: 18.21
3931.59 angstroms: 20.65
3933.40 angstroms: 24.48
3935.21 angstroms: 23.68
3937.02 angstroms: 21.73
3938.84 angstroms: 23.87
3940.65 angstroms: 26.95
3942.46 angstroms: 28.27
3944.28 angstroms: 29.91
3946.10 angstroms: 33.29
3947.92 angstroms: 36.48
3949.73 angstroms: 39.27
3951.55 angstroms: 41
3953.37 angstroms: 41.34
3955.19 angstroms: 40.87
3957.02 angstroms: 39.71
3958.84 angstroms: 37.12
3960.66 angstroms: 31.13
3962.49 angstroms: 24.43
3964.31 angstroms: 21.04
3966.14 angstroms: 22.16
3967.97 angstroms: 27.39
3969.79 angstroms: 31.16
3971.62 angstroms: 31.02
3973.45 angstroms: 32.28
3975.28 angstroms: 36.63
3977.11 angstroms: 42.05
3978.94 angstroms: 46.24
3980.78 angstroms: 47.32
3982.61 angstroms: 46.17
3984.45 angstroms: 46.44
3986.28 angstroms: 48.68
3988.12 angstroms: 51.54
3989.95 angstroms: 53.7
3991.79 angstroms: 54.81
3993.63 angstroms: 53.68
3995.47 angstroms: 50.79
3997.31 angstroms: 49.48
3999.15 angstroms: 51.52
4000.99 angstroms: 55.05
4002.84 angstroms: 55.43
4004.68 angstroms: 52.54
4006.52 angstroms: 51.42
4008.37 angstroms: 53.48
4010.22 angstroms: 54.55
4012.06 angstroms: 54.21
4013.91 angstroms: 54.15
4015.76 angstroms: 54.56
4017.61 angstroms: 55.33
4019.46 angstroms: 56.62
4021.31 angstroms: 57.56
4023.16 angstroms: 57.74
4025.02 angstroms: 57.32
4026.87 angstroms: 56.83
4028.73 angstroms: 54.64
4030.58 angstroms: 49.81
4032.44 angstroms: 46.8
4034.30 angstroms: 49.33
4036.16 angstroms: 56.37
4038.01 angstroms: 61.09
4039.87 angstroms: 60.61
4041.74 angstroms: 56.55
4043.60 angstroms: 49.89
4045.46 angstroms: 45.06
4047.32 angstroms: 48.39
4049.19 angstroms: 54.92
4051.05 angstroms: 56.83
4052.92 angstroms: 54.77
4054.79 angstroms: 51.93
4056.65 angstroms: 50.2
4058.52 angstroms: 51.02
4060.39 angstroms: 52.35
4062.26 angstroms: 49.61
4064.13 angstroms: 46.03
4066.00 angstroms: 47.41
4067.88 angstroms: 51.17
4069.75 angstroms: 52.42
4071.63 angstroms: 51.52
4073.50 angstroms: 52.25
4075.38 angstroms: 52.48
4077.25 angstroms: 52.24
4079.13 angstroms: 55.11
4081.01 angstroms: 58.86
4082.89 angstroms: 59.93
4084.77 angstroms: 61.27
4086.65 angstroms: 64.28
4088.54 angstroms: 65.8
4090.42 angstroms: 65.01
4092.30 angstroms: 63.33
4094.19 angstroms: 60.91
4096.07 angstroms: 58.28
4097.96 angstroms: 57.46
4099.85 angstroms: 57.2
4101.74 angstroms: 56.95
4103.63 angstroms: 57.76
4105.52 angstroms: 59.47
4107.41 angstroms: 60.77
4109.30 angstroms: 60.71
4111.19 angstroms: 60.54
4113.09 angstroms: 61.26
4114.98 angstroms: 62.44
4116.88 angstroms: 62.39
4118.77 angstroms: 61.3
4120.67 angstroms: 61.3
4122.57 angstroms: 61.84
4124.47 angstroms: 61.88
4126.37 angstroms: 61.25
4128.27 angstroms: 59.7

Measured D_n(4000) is 1.96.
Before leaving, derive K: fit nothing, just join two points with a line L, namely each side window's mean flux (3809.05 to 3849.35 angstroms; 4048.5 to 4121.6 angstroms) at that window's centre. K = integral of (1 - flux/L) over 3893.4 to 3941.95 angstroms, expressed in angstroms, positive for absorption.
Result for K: 7.2 angstroms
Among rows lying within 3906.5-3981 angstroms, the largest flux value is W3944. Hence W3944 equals 47.32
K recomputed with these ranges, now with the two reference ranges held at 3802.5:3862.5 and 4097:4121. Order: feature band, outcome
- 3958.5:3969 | 4.0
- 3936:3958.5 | 4.2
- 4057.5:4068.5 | 1.0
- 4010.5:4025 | -1.9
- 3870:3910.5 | 4.1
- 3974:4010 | -2.5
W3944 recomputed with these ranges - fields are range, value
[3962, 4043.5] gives 61.09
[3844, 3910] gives 38.87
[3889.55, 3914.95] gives 40.43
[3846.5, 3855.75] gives 35.16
